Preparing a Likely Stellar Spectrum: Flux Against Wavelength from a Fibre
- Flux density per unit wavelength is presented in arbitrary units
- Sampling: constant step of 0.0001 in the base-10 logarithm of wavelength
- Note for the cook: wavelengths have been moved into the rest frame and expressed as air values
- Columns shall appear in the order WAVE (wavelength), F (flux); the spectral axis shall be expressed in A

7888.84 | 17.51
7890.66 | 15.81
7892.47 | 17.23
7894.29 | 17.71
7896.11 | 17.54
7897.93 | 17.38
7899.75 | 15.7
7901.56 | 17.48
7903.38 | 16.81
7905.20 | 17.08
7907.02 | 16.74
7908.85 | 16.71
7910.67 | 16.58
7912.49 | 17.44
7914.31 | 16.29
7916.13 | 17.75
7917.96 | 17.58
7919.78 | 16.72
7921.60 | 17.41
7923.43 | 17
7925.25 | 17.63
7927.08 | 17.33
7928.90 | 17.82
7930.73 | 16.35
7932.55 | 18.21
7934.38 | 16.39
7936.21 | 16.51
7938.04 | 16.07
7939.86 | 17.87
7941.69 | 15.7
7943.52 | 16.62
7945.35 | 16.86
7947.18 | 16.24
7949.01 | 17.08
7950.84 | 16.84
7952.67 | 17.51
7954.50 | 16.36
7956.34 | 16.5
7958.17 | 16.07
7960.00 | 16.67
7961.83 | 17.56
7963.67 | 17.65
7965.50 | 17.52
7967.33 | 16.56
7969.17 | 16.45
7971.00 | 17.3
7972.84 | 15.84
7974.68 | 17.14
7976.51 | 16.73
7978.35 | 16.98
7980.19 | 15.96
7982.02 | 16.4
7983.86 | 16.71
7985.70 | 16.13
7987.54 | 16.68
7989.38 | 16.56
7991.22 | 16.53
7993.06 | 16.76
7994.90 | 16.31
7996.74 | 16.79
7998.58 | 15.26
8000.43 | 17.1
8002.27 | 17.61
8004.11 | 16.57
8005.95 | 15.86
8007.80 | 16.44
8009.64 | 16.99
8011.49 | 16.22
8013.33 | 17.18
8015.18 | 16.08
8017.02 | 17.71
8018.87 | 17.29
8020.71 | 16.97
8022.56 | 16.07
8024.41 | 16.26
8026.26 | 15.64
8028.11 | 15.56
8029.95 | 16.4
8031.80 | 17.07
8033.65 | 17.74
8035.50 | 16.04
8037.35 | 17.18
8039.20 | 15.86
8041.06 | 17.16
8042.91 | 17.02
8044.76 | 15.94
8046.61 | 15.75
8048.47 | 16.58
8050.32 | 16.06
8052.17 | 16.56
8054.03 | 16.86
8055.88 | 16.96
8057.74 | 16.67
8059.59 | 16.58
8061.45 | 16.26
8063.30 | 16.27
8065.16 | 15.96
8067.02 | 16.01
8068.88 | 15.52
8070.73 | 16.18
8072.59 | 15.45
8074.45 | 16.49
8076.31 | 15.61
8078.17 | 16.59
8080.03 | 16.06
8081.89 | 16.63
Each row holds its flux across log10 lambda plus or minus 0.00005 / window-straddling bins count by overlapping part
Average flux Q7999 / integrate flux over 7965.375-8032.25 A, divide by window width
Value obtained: 16.6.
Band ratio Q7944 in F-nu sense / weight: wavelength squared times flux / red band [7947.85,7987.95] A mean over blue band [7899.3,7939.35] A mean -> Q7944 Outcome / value 1.00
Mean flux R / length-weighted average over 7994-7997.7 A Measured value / 16.5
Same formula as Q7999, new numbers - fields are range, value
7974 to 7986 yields 16.6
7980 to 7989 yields 16.4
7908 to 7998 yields 16.8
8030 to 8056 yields 16.6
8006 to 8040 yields 16.6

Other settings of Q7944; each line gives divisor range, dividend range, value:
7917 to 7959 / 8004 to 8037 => 1.00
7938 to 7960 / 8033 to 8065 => 1.02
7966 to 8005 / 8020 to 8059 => 1.01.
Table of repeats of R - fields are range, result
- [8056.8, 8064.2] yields 16.5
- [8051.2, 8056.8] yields 16.8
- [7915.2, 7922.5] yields 17.4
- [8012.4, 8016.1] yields 16.6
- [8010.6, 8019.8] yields 16.9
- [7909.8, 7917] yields 17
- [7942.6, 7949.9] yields 16.7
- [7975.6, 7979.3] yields 16.8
